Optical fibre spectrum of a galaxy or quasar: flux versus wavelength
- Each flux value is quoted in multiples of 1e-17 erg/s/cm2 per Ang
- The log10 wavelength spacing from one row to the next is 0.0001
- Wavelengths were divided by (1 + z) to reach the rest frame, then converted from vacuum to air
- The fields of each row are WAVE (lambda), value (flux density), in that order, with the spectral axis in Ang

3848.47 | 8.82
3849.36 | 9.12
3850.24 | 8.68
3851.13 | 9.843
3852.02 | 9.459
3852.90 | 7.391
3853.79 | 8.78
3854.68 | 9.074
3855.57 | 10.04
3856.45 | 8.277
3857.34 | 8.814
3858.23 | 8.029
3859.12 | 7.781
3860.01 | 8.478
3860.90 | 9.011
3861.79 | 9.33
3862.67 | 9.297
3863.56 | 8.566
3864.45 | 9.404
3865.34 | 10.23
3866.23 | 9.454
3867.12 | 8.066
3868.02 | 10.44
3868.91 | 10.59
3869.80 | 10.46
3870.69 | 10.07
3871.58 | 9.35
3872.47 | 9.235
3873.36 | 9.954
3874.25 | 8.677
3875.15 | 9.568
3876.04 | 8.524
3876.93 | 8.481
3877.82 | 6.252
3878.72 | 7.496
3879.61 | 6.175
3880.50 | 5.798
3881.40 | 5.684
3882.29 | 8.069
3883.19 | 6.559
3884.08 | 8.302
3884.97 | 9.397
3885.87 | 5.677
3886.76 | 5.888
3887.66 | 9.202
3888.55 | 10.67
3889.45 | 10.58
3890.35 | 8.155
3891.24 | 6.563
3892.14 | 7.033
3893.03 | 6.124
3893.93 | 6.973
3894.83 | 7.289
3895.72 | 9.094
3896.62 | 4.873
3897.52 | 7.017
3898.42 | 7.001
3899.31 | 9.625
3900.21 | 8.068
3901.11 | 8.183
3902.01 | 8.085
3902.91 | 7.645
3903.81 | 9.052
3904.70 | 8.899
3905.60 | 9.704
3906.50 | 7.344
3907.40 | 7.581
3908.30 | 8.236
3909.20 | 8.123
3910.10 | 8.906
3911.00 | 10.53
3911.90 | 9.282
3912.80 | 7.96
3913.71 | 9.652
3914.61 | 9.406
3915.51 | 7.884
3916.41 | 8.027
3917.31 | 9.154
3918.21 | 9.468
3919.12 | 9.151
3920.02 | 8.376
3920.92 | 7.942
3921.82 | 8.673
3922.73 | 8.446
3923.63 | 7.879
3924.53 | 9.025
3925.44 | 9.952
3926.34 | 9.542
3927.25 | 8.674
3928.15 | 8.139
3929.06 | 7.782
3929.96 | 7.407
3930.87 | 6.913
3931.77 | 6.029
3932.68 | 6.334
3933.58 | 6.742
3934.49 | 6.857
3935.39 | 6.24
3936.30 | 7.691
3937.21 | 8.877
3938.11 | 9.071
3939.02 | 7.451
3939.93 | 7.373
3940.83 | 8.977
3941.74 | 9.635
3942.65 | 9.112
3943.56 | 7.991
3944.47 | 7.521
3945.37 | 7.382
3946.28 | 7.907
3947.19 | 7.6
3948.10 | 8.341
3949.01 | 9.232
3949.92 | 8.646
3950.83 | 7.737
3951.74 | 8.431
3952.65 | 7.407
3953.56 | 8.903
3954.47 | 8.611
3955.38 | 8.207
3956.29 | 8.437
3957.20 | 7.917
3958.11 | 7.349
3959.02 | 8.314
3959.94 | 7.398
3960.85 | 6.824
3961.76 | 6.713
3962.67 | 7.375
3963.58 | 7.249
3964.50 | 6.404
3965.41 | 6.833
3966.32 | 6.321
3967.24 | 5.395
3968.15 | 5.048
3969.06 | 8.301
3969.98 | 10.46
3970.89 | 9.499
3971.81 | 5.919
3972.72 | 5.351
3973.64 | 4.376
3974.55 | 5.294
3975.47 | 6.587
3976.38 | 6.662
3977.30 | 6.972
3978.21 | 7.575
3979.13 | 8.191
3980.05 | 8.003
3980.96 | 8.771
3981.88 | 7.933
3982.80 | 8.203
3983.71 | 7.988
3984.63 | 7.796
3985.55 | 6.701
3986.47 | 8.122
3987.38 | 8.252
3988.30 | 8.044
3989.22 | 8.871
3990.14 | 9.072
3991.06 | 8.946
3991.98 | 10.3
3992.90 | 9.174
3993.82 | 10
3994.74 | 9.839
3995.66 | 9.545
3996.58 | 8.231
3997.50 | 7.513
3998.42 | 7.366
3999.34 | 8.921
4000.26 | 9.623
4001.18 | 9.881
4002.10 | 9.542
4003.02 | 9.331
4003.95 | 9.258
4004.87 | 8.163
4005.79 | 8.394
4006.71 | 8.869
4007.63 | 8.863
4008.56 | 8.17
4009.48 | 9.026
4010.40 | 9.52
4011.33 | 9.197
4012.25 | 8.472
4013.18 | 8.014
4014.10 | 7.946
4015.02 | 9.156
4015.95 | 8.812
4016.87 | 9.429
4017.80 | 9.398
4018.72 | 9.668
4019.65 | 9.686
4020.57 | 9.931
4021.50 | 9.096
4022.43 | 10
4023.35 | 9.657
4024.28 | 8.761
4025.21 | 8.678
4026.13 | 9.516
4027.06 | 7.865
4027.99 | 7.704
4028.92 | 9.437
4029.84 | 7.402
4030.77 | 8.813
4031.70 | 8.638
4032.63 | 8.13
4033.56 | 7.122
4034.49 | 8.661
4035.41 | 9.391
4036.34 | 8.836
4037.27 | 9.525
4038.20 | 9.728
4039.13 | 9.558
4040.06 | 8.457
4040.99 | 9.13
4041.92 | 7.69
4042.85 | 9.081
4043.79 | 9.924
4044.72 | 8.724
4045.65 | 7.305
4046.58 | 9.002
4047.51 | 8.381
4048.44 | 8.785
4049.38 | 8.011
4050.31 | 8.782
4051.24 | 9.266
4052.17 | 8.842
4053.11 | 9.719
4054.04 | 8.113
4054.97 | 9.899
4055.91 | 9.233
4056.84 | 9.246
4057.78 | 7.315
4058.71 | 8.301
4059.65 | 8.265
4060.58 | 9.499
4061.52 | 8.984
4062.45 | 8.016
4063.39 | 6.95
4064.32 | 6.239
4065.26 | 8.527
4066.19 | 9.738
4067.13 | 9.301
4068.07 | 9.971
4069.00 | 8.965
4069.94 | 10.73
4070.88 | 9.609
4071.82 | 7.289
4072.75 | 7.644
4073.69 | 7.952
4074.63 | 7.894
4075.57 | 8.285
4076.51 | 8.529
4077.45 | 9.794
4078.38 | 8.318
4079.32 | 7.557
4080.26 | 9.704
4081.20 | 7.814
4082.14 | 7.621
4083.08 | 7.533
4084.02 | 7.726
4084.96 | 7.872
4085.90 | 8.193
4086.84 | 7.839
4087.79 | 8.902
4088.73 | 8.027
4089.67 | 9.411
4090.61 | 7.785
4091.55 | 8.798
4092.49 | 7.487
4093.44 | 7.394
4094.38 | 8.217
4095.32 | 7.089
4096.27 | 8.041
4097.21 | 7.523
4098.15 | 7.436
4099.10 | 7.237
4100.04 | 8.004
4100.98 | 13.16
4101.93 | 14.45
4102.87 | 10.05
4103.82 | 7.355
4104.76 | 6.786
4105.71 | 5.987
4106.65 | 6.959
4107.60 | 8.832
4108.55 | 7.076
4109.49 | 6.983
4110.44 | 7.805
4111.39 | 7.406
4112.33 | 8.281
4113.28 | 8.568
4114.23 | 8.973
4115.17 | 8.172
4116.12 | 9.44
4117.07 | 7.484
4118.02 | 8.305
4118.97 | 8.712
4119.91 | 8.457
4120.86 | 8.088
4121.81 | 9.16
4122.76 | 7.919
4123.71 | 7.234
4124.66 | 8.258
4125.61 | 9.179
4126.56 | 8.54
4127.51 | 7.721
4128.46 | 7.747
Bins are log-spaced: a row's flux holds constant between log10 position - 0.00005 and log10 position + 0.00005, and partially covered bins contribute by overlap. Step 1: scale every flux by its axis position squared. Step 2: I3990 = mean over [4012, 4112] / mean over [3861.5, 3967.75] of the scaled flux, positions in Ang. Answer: 1.13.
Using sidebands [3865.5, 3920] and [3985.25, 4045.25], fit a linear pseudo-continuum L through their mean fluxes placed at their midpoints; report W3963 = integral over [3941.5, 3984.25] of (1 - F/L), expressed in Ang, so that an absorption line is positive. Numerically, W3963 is 5.3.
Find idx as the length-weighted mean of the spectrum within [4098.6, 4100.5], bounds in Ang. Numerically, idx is 7.61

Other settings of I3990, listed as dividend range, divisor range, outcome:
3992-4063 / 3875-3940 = 1.18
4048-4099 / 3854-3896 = 1.10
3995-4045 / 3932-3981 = 1.22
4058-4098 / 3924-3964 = 1.12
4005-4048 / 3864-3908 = 1.16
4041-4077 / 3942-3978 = 1.22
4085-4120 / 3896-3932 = 1.09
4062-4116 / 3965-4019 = 1.06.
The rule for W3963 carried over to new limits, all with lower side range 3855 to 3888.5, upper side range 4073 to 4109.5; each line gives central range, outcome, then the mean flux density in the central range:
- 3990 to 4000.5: -0.8 Ang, 9.03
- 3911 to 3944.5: 0.8 Ang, 8.27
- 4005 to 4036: -1.8 Ang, 8.83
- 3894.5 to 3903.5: 0.8 Ang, 7.71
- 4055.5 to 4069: -0.4 Ang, 8.56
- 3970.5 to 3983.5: 2.0 Ang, 7.1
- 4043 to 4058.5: -0.9 Ang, 8.78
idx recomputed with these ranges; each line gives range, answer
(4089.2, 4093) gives 8.36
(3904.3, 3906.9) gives 8.66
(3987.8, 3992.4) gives 9.02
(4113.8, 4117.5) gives 8.53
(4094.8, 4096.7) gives 7.56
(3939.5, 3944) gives 8.63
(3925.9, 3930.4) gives 8.3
